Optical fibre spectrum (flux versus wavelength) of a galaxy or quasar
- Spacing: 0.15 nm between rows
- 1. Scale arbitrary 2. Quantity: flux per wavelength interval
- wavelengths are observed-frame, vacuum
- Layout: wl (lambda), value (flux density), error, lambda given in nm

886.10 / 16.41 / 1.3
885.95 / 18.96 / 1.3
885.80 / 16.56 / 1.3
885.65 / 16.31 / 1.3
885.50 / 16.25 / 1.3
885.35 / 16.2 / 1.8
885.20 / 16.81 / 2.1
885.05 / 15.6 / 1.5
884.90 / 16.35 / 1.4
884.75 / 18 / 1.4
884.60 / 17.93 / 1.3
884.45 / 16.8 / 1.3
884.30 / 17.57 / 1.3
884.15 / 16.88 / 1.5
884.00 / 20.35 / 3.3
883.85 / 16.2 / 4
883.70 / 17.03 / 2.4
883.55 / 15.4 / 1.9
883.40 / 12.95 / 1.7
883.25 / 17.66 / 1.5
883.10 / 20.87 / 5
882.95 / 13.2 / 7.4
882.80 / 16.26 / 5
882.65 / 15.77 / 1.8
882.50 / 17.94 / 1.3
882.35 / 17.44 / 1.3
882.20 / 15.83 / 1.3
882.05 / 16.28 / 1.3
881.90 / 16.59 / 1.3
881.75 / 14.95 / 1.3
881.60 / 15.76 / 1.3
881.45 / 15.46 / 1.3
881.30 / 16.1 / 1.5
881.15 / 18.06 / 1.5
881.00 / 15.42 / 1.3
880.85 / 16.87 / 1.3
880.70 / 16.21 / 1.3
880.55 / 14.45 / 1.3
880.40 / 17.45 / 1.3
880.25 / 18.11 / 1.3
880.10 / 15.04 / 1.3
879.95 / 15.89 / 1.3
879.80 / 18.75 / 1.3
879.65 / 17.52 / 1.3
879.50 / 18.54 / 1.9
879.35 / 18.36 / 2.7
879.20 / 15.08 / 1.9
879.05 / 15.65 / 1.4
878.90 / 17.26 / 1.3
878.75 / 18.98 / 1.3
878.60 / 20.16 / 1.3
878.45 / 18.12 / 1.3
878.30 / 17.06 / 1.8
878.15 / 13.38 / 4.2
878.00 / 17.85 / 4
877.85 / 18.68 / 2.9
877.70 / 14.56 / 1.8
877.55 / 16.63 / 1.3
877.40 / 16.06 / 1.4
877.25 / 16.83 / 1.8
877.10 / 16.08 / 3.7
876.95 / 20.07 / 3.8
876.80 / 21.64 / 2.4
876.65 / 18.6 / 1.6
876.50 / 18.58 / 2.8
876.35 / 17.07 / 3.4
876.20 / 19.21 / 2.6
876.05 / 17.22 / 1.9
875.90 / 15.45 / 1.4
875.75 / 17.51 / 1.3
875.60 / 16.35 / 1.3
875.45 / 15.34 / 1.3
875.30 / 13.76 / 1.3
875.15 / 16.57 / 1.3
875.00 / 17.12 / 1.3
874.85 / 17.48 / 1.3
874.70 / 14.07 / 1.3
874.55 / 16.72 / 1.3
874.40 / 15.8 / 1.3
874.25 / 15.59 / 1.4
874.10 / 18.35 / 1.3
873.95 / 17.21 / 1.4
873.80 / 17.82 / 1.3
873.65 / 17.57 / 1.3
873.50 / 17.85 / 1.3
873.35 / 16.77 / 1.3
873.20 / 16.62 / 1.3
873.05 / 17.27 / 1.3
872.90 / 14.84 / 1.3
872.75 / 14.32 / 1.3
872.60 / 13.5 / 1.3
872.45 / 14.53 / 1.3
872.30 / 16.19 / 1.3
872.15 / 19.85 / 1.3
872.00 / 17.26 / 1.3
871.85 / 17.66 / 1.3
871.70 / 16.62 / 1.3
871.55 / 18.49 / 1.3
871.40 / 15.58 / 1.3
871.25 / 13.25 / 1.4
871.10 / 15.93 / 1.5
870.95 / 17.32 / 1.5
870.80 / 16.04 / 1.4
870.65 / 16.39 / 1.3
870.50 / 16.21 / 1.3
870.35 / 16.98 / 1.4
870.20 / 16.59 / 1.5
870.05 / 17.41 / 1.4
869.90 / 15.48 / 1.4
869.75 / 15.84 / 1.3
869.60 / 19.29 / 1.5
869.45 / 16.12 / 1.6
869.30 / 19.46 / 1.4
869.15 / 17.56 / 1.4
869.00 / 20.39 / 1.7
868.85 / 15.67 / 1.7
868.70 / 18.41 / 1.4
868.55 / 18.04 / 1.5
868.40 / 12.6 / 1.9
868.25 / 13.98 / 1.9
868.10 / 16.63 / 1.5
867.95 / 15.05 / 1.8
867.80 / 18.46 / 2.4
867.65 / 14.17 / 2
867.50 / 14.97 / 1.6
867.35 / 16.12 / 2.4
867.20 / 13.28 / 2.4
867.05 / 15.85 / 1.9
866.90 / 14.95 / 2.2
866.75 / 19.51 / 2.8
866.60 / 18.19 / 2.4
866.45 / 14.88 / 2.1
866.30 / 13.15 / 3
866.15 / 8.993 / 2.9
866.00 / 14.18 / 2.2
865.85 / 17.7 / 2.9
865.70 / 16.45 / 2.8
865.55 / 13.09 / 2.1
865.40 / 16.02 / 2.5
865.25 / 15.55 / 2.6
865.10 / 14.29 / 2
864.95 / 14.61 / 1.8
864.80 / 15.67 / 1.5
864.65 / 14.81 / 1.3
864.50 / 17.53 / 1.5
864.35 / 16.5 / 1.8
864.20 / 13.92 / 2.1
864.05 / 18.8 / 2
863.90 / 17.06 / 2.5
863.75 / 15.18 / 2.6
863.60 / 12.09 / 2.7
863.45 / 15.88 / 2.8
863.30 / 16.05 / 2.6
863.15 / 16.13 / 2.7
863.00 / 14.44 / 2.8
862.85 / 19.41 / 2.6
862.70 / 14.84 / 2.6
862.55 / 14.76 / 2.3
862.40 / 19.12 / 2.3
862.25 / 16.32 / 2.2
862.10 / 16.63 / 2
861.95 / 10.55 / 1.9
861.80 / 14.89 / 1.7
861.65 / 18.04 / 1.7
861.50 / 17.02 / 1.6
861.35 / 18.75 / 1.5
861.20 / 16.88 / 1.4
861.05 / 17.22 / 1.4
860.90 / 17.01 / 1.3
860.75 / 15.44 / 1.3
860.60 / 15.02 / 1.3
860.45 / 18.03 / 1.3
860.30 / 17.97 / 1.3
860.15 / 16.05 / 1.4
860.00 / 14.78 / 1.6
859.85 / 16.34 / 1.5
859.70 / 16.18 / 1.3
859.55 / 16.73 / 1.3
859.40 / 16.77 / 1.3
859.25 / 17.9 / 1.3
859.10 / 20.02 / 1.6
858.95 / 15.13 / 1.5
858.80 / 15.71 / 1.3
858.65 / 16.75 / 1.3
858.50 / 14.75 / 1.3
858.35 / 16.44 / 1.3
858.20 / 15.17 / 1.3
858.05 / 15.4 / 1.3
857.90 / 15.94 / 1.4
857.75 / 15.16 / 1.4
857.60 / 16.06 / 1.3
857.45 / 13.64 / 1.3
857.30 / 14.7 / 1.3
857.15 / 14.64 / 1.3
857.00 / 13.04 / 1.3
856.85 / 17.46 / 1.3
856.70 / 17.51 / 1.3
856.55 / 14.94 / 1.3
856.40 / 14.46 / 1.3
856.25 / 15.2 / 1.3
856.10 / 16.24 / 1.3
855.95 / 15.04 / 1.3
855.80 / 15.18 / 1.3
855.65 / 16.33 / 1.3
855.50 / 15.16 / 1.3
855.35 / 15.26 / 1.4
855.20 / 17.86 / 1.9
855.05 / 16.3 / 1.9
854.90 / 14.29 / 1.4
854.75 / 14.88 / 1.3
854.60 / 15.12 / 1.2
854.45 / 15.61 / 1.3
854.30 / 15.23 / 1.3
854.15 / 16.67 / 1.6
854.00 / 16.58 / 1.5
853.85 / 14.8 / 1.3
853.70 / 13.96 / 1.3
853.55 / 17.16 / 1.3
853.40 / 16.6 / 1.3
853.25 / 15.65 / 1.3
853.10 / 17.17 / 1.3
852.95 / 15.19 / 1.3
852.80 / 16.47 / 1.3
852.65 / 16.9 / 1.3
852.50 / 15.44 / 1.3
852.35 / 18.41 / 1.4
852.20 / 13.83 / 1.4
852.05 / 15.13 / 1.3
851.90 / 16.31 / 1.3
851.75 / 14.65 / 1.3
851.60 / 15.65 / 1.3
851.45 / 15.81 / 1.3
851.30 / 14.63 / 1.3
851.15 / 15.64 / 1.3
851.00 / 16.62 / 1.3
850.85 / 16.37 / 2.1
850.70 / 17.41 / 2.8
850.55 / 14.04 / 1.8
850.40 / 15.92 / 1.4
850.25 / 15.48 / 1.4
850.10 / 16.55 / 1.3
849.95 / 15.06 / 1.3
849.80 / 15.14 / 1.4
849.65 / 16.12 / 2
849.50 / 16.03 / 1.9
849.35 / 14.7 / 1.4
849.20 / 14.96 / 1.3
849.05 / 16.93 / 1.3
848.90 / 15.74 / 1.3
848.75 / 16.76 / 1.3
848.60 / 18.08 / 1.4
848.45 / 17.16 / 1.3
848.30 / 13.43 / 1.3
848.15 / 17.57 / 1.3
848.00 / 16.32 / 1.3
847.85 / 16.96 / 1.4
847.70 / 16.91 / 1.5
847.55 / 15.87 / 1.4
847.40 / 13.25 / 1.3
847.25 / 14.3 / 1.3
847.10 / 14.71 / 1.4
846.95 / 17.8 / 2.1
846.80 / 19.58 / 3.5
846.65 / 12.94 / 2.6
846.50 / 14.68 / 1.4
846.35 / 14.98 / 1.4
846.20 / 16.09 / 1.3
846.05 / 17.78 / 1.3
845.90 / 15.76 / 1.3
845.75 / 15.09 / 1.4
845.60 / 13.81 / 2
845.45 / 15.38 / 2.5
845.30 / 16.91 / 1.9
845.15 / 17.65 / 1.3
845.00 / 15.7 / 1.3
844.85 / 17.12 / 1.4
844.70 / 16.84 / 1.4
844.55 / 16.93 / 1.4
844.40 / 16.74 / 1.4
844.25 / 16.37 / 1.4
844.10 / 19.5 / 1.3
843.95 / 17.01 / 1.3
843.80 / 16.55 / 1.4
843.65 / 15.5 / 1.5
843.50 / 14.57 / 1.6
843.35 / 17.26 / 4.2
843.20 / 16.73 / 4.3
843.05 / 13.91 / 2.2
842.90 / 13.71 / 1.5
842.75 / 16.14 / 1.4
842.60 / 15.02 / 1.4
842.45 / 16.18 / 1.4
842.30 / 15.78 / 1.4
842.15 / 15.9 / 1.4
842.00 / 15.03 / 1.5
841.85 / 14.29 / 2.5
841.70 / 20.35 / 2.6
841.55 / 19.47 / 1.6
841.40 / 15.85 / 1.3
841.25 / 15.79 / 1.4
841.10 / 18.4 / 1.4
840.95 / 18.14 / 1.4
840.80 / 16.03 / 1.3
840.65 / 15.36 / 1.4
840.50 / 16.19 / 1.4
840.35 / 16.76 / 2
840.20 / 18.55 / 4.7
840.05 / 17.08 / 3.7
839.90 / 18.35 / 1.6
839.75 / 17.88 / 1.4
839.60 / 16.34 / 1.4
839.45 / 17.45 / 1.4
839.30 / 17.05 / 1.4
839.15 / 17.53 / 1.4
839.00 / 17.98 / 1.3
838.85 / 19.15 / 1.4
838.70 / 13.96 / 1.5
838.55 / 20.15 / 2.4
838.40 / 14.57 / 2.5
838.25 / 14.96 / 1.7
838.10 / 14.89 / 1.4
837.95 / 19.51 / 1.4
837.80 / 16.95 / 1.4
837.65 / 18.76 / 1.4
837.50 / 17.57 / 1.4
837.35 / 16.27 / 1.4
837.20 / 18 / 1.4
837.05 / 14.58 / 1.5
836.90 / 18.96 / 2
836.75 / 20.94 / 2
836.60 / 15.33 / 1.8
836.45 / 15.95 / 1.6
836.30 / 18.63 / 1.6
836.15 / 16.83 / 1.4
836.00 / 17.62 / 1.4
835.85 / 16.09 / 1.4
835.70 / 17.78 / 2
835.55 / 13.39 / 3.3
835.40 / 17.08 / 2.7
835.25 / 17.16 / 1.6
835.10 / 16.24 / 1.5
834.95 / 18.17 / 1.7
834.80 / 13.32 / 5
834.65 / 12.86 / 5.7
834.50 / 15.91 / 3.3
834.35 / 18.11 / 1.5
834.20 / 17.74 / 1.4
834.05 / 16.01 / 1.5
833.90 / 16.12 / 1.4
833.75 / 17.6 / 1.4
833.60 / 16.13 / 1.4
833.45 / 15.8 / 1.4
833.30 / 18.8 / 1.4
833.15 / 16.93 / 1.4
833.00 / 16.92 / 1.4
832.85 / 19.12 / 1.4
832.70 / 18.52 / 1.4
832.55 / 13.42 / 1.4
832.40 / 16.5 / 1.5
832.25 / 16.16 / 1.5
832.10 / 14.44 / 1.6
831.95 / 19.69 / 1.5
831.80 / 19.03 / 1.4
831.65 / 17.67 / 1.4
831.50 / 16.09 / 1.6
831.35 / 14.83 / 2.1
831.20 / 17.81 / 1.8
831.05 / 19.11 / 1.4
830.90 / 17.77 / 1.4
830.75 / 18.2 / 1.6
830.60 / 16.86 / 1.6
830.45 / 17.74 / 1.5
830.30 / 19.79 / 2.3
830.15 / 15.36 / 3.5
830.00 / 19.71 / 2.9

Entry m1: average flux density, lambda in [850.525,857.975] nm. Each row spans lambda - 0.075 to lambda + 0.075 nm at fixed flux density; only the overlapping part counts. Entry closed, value 15.7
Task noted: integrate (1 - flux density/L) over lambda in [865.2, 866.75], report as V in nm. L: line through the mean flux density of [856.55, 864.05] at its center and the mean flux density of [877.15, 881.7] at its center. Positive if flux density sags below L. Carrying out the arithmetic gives 0.12 nm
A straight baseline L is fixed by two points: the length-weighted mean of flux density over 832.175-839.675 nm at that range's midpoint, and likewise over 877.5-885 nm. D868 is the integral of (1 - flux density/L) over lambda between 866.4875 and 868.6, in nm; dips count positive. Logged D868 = 0.13 nm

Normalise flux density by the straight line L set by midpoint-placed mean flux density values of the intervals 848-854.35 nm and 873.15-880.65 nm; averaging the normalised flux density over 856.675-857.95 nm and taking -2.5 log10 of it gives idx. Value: 0.06 mag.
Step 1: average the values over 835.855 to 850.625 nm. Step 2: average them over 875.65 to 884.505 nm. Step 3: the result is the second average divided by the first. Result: 1.0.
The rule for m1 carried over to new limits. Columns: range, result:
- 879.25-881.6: 16.8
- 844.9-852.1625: 15.8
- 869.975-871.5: 16.2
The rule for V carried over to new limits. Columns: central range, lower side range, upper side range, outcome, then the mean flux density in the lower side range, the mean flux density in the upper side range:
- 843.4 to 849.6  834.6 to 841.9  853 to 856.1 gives 0.09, 17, 15.8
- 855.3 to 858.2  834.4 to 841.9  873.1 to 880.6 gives 0.28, 16.9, 17.1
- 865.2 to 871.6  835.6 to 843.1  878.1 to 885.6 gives 0.28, 16.9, 16.7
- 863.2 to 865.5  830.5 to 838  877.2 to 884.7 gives 0.17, 17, 16.8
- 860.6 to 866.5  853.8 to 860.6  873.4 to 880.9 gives 0.22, 15.8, 17.1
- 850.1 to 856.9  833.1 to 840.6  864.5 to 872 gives 0.27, 16.9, 16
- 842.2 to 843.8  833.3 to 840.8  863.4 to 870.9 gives 0.11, 16.9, 15.9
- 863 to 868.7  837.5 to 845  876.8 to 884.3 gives 0.46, 16.7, 16.8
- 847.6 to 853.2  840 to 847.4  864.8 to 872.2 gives 0.08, 16.3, 16.1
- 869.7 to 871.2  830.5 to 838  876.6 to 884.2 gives 0.05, 17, 16.9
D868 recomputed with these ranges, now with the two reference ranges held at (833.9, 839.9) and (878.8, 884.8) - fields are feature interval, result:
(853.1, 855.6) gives 0.16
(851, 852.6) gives 0.11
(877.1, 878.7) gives -0.02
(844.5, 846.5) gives 0.09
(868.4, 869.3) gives -0.05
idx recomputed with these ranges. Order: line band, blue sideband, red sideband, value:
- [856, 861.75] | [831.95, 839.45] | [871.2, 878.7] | 0.04 mag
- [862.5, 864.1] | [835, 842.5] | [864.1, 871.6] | 0.02 mag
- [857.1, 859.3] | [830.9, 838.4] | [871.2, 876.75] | 0.06 mag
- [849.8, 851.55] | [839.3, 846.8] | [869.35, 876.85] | 0.05 mag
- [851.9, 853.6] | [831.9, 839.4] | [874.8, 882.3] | 0.05 mag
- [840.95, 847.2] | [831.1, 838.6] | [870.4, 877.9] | 0.04 mag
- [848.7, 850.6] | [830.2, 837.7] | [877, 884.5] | 0.08 mag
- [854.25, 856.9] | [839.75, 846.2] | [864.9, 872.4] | 0.04 mag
